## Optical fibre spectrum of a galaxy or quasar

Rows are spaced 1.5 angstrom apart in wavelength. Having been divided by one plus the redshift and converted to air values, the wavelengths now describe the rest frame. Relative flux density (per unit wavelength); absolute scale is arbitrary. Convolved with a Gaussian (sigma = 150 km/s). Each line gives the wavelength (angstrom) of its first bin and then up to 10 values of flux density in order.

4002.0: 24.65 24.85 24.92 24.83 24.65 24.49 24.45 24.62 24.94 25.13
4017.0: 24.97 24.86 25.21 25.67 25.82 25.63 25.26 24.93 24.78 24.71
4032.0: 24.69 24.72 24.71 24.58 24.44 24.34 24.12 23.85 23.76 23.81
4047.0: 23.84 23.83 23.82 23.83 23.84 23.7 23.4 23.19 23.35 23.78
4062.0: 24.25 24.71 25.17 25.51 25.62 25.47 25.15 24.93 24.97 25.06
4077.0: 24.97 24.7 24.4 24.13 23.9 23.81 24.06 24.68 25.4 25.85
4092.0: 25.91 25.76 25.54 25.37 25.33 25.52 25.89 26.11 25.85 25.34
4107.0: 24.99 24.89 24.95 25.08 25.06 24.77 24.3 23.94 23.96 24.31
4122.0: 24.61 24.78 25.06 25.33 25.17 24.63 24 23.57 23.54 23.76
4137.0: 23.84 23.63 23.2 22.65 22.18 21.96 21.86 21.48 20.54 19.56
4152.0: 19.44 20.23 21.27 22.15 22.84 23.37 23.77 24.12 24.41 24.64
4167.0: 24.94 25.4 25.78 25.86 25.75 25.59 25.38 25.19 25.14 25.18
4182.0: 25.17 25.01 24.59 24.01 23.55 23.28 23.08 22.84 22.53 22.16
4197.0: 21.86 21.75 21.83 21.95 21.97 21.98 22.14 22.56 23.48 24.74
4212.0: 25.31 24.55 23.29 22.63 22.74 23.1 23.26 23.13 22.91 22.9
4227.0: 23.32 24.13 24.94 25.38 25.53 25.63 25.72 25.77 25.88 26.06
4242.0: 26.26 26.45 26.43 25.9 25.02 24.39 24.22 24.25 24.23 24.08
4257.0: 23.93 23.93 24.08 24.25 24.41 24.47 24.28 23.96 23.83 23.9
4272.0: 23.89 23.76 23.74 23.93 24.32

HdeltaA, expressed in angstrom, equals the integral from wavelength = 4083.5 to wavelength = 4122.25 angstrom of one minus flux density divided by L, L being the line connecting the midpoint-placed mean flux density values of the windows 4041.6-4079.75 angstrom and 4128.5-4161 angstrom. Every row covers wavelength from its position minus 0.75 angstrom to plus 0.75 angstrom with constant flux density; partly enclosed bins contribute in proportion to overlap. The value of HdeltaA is -2.8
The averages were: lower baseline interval 24.3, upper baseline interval 22.4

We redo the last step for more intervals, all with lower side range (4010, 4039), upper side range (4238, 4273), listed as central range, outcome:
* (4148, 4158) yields 1.6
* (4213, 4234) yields 0.9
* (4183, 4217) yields 2.3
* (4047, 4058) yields 0.5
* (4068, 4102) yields -0.2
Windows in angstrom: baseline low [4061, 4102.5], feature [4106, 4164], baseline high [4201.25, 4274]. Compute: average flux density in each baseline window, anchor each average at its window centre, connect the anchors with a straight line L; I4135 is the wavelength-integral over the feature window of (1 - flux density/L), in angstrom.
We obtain 3.2 angstrom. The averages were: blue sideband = 25.1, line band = 23.4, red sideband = 24.2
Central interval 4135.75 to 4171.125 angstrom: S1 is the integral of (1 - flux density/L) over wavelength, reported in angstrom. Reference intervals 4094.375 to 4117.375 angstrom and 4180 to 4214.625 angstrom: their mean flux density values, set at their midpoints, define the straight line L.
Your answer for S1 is 2.0 angstrom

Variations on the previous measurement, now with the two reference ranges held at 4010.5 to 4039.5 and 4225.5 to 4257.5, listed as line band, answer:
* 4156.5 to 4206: 2.4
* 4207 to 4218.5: 0.6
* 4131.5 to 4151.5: 2.1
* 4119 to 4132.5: 0.2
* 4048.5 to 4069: 0.7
